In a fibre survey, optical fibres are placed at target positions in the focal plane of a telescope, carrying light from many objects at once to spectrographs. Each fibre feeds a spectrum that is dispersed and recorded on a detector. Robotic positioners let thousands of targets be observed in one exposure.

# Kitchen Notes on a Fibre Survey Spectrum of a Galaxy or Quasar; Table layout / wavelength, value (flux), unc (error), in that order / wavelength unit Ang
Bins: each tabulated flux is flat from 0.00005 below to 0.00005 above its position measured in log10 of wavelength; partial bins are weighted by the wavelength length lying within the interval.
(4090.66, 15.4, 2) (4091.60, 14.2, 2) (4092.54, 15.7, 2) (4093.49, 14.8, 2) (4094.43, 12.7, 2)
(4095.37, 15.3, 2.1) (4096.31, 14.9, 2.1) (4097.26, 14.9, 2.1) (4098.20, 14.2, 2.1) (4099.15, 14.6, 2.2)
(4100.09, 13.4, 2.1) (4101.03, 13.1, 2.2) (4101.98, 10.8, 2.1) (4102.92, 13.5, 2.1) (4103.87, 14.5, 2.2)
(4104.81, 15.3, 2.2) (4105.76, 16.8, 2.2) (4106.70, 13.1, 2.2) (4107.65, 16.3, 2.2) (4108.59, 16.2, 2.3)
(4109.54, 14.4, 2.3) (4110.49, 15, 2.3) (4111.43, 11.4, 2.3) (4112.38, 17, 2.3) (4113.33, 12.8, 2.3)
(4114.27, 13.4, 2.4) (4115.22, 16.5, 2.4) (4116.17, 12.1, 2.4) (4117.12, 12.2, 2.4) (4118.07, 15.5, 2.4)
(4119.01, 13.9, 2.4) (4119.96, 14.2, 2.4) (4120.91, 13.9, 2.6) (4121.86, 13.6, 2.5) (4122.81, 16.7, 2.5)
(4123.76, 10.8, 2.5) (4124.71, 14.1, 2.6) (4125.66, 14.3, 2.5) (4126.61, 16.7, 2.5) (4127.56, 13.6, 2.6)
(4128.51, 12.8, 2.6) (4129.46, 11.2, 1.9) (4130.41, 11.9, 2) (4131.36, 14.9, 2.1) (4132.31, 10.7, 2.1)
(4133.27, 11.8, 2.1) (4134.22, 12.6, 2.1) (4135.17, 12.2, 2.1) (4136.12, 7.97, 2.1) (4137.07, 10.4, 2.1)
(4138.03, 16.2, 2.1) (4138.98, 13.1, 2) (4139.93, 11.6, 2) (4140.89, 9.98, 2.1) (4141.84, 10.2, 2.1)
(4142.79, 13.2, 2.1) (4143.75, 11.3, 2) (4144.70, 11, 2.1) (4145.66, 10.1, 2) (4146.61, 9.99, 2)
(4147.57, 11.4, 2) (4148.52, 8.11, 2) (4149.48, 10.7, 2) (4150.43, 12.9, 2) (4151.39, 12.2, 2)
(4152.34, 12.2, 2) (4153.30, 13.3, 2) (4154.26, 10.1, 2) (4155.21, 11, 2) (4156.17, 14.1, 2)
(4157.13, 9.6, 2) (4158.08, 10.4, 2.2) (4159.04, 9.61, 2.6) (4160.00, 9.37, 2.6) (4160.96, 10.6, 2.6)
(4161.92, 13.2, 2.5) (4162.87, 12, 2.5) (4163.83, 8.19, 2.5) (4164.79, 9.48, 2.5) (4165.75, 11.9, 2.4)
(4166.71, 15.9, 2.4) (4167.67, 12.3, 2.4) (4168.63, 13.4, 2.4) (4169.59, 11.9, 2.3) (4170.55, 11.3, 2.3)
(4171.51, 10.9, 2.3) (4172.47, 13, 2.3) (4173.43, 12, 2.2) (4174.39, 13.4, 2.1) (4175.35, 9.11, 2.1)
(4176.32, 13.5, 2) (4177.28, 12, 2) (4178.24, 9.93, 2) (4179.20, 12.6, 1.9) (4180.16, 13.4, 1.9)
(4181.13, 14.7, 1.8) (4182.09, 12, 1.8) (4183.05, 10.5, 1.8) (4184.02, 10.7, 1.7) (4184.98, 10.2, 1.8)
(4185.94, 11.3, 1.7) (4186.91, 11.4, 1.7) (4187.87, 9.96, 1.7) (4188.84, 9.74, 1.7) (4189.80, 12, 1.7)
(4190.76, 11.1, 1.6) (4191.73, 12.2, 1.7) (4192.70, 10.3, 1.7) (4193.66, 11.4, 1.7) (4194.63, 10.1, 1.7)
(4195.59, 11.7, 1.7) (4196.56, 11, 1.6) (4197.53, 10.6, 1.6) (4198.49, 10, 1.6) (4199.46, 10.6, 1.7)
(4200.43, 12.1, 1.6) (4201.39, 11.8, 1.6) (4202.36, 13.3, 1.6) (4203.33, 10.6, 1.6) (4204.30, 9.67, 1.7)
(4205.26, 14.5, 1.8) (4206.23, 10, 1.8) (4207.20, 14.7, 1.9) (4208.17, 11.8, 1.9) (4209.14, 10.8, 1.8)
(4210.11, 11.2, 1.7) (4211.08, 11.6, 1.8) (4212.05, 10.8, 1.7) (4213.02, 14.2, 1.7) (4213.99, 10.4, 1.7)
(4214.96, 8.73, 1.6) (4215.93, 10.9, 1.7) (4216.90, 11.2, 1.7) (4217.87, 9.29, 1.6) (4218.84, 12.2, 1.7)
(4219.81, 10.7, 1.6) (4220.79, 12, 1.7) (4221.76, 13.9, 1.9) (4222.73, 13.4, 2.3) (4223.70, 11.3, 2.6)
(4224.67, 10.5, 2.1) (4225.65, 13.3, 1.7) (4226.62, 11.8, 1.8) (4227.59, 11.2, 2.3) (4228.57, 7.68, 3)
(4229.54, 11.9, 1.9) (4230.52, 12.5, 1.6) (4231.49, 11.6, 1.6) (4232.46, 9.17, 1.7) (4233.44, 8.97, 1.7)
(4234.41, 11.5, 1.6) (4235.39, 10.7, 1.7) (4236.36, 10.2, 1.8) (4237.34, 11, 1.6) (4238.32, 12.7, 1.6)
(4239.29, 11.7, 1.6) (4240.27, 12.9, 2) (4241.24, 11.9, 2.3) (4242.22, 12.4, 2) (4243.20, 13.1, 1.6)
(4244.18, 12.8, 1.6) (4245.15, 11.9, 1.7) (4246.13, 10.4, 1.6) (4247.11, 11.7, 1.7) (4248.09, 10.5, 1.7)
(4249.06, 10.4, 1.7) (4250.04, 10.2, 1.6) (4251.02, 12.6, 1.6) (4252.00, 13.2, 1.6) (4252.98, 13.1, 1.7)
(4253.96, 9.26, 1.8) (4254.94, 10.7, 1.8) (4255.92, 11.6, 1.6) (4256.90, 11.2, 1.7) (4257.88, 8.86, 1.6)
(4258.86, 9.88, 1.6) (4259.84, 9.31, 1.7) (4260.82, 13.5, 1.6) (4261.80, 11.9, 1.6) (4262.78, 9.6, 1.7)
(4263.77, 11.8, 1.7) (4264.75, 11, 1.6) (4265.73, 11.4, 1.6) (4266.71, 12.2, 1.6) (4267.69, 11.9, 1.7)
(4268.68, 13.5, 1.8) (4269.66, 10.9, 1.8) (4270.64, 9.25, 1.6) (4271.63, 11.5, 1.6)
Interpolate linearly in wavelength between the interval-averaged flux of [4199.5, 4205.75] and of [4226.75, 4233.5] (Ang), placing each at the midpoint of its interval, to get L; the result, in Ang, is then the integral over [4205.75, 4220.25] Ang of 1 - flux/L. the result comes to 0.2 Ang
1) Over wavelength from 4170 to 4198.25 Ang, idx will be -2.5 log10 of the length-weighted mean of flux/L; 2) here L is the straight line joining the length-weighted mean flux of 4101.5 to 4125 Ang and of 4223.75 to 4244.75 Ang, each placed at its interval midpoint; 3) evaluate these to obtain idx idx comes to 0.10 mag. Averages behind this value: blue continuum 14.2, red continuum 11.4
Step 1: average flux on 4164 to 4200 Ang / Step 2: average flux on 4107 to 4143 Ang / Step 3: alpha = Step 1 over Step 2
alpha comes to 0.87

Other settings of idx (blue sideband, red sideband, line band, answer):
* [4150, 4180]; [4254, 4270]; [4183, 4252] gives 0.01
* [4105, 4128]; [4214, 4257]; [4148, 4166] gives 0.21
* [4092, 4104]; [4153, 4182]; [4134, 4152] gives 0.11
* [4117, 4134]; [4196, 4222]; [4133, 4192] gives 0.10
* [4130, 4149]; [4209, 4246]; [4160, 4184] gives -0.04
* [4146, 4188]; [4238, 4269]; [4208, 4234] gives 0.03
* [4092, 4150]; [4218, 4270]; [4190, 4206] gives 0.07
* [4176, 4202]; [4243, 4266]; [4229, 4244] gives -0.02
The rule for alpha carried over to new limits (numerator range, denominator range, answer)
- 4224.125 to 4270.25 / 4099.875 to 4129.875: 0.81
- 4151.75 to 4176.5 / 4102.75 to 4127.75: 0.81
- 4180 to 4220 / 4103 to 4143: 0.84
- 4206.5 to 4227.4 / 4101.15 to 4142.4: 0.87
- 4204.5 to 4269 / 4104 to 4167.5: 0.91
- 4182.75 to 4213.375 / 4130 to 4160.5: 0.99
